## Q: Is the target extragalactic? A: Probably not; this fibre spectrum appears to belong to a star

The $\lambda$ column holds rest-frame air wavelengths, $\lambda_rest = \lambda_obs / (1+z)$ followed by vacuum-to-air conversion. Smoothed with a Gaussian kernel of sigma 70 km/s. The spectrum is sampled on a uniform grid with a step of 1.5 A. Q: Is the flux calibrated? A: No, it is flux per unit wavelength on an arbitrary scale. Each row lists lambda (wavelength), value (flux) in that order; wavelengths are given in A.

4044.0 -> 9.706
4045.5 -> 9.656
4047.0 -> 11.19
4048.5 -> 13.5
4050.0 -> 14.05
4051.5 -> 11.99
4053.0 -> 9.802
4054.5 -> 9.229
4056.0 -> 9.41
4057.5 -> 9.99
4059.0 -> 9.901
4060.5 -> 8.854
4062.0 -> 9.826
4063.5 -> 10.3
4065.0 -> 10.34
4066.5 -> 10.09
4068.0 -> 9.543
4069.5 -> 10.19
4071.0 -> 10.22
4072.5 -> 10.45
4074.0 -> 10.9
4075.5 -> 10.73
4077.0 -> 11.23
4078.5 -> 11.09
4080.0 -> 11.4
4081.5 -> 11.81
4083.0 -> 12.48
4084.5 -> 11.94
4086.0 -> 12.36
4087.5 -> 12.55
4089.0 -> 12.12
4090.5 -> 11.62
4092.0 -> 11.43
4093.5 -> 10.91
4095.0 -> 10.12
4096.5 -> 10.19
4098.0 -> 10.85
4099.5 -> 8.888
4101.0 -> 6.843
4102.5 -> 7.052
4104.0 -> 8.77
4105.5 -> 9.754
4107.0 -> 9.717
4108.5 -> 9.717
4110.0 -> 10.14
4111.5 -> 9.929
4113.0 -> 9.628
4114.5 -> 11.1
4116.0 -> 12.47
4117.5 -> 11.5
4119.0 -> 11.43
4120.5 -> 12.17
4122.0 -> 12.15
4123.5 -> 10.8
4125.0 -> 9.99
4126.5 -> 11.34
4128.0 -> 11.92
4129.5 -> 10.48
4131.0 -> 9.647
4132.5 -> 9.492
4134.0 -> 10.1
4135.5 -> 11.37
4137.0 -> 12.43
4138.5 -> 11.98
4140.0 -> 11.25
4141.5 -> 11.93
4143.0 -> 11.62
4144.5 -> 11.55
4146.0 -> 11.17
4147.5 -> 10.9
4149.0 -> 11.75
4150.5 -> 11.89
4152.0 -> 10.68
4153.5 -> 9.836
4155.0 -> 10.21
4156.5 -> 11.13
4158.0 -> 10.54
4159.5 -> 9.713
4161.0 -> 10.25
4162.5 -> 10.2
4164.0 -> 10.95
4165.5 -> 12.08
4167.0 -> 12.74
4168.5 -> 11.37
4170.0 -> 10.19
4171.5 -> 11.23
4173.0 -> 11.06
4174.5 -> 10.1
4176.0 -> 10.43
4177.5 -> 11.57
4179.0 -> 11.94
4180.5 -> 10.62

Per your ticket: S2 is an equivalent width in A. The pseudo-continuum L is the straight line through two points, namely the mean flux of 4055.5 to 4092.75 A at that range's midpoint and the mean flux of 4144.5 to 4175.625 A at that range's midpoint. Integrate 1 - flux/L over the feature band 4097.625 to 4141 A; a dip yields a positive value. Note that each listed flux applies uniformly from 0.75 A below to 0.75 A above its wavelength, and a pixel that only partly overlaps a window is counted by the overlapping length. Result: 1.70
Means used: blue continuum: 10.8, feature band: 10.5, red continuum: 10.9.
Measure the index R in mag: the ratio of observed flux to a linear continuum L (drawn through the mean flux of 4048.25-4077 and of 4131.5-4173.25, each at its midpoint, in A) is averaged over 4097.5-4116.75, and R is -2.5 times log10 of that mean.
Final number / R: 0.12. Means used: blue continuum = 10.5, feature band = 9.59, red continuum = 11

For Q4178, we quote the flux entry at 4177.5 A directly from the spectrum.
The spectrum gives 11.57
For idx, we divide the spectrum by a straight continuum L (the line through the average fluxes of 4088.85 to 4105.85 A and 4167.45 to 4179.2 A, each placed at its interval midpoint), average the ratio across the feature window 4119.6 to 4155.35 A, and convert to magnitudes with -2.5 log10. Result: -0.07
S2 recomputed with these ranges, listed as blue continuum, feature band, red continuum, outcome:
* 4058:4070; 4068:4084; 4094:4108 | -2.2 A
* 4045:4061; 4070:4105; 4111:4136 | 0.4 A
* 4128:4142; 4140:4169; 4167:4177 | -0.4 A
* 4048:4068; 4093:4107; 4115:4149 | 2.1 A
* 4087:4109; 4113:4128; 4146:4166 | -1.5 A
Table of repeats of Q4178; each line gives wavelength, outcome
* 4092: 11.43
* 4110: 10.14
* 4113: 9.628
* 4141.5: 11.93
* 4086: 12.36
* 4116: 12.47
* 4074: 10.9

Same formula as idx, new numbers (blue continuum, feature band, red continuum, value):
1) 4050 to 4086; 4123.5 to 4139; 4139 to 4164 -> 0.00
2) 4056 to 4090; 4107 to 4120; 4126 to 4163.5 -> 0.02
